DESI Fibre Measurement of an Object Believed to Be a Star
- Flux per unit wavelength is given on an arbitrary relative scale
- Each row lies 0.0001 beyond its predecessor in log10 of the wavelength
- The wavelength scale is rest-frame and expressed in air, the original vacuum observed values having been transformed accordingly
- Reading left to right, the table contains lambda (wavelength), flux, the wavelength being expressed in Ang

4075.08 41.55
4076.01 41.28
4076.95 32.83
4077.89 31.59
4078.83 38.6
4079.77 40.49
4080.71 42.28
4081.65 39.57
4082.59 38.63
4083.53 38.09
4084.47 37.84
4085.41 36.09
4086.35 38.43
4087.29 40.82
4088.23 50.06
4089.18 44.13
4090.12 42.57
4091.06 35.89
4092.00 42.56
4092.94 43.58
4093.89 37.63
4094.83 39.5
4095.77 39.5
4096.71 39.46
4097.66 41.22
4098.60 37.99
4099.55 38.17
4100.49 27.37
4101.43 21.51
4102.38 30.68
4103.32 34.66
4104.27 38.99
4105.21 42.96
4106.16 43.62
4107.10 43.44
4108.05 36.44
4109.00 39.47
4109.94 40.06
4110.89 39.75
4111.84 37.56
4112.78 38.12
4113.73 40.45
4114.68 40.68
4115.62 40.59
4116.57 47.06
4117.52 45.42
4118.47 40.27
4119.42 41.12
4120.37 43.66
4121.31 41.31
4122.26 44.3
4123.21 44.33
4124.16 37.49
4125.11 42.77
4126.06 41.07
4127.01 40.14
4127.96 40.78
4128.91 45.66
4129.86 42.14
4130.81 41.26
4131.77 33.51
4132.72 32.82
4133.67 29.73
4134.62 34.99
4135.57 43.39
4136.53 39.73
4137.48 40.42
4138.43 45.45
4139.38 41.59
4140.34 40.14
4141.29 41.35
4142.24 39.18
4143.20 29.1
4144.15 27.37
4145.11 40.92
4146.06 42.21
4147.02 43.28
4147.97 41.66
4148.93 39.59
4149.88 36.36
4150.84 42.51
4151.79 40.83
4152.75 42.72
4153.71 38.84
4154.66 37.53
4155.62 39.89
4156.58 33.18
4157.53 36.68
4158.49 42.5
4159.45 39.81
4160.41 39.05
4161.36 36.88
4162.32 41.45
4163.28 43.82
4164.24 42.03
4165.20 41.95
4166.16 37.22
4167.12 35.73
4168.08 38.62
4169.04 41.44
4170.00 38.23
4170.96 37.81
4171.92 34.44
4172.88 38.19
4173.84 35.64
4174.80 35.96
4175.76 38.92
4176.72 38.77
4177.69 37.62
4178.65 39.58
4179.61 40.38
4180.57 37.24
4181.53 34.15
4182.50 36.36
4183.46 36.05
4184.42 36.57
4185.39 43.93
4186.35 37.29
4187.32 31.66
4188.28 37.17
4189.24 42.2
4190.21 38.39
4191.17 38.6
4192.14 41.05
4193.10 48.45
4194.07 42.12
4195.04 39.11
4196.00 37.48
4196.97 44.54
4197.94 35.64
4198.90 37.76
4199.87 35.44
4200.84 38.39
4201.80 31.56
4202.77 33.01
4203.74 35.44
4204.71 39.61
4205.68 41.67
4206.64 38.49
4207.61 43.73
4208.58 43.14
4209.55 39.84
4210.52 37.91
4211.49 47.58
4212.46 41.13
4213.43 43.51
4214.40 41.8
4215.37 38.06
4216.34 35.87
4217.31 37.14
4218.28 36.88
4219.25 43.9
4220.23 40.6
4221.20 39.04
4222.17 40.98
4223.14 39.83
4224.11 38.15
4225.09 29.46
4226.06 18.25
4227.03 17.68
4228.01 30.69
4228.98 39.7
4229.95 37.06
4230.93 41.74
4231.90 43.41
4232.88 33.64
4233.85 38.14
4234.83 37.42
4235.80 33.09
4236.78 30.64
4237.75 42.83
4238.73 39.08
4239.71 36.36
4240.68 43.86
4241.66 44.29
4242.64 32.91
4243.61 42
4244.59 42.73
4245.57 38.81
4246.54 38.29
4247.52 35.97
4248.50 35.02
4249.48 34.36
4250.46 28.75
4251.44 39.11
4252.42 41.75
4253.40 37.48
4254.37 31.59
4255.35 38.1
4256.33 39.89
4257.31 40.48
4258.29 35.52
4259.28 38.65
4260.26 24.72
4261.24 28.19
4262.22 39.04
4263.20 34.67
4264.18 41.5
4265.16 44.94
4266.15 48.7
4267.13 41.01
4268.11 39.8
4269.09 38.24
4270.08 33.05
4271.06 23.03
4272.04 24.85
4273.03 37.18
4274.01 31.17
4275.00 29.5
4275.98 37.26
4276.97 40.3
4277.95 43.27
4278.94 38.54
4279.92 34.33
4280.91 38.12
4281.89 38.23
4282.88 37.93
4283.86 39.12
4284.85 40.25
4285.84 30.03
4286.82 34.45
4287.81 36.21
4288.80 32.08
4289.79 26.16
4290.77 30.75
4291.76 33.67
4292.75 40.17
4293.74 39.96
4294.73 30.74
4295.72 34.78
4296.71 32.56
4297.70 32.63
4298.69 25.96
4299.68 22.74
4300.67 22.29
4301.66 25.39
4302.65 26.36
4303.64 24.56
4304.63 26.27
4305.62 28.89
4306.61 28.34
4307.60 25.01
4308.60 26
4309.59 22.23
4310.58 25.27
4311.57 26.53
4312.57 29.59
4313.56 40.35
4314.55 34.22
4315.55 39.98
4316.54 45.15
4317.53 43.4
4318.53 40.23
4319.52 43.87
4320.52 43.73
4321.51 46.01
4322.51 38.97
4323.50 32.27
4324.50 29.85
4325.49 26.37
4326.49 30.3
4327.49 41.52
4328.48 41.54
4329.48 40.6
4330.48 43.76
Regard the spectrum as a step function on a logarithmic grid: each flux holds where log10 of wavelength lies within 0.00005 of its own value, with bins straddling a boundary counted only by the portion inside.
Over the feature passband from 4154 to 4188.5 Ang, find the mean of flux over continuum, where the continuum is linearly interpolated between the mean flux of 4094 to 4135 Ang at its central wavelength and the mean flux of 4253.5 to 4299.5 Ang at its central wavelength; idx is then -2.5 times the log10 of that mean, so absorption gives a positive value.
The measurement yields -0.01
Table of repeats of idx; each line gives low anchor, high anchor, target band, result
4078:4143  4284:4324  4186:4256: -0.06 mag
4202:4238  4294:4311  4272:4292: -0.18 mag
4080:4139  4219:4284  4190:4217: -0.05 mag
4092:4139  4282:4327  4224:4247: -0.03 mag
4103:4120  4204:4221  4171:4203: 0.07 mag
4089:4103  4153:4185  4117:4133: -0.10 mag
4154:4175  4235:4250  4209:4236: 0.02 mag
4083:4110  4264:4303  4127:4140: -0.04 mag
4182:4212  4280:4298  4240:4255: -0.03 mag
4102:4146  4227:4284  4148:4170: -0.01 mag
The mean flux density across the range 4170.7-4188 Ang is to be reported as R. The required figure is 37.3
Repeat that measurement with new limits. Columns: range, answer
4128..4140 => 39.3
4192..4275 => 37.4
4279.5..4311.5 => 30.9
